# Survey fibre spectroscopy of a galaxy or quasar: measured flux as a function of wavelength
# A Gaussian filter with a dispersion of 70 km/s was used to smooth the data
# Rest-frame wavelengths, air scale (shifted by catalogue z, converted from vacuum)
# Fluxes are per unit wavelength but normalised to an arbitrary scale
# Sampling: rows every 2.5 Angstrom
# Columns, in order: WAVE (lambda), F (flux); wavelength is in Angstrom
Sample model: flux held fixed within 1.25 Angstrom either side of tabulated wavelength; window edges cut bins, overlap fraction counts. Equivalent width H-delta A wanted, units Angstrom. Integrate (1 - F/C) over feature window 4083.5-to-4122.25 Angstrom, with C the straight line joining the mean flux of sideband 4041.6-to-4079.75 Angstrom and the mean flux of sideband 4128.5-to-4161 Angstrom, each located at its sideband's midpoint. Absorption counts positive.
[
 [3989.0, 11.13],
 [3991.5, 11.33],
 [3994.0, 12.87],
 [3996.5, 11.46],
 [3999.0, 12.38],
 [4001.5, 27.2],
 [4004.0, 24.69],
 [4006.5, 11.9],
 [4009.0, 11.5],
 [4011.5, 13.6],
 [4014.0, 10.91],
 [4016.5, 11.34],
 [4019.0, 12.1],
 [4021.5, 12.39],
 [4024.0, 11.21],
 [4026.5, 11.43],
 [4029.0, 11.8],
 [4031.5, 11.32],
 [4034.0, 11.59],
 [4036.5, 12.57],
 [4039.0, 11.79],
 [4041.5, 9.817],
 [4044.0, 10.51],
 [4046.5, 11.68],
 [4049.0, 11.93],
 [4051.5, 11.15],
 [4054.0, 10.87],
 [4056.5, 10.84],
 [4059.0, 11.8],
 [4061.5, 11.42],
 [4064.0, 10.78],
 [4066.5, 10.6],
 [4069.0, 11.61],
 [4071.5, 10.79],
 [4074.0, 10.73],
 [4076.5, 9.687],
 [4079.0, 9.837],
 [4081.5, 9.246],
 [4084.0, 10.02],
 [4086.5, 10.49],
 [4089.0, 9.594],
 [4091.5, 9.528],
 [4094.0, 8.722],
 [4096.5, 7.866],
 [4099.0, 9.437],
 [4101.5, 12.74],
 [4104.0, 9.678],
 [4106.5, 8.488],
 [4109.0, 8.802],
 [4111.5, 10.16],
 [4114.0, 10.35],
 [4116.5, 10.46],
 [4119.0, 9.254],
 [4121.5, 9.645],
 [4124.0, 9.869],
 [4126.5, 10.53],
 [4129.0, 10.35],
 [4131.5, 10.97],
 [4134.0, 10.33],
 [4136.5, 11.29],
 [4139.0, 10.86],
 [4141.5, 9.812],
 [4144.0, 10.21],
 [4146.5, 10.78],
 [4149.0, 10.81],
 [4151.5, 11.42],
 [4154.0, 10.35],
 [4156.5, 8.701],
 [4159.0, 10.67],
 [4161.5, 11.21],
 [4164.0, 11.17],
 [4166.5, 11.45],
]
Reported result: 3.72 Angstrom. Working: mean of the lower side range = 10.9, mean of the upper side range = 10.5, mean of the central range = 9.7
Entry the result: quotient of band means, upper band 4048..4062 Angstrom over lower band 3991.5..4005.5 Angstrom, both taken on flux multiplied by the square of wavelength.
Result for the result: 0.68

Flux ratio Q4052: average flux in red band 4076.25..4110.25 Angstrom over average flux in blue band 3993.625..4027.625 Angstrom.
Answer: 0.69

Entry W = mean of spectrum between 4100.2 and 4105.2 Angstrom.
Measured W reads 11.2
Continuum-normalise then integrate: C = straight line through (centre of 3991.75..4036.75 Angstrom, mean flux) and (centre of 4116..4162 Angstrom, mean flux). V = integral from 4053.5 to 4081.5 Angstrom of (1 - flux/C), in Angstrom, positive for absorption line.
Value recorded 3.21 Angstrom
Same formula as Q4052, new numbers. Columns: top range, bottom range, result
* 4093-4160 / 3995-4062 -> 0.80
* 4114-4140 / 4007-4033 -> 0.88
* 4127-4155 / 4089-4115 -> 1.11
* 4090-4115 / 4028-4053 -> 0.84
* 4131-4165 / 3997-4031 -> 0.76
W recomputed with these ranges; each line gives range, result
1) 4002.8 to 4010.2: 16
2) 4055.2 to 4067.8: 11.1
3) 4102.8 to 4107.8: 9.07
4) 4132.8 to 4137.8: 10.8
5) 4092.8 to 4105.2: 9.69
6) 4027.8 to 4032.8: 11.6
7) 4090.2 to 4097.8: 8.72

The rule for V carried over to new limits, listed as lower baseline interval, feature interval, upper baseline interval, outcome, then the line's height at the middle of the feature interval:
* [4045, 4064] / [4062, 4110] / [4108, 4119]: 2.78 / 10.6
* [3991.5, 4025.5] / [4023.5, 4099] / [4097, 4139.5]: 9.14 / 12.1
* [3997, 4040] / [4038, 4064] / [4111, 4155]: 3.00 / 12.6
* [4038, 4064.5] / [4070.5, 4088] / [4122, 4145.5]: 1.30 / 10.9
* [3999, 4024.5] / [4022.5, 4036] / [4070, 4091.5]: 1.94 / 13.5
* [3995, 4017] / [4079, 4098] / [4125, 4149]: 4.45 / 12.2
